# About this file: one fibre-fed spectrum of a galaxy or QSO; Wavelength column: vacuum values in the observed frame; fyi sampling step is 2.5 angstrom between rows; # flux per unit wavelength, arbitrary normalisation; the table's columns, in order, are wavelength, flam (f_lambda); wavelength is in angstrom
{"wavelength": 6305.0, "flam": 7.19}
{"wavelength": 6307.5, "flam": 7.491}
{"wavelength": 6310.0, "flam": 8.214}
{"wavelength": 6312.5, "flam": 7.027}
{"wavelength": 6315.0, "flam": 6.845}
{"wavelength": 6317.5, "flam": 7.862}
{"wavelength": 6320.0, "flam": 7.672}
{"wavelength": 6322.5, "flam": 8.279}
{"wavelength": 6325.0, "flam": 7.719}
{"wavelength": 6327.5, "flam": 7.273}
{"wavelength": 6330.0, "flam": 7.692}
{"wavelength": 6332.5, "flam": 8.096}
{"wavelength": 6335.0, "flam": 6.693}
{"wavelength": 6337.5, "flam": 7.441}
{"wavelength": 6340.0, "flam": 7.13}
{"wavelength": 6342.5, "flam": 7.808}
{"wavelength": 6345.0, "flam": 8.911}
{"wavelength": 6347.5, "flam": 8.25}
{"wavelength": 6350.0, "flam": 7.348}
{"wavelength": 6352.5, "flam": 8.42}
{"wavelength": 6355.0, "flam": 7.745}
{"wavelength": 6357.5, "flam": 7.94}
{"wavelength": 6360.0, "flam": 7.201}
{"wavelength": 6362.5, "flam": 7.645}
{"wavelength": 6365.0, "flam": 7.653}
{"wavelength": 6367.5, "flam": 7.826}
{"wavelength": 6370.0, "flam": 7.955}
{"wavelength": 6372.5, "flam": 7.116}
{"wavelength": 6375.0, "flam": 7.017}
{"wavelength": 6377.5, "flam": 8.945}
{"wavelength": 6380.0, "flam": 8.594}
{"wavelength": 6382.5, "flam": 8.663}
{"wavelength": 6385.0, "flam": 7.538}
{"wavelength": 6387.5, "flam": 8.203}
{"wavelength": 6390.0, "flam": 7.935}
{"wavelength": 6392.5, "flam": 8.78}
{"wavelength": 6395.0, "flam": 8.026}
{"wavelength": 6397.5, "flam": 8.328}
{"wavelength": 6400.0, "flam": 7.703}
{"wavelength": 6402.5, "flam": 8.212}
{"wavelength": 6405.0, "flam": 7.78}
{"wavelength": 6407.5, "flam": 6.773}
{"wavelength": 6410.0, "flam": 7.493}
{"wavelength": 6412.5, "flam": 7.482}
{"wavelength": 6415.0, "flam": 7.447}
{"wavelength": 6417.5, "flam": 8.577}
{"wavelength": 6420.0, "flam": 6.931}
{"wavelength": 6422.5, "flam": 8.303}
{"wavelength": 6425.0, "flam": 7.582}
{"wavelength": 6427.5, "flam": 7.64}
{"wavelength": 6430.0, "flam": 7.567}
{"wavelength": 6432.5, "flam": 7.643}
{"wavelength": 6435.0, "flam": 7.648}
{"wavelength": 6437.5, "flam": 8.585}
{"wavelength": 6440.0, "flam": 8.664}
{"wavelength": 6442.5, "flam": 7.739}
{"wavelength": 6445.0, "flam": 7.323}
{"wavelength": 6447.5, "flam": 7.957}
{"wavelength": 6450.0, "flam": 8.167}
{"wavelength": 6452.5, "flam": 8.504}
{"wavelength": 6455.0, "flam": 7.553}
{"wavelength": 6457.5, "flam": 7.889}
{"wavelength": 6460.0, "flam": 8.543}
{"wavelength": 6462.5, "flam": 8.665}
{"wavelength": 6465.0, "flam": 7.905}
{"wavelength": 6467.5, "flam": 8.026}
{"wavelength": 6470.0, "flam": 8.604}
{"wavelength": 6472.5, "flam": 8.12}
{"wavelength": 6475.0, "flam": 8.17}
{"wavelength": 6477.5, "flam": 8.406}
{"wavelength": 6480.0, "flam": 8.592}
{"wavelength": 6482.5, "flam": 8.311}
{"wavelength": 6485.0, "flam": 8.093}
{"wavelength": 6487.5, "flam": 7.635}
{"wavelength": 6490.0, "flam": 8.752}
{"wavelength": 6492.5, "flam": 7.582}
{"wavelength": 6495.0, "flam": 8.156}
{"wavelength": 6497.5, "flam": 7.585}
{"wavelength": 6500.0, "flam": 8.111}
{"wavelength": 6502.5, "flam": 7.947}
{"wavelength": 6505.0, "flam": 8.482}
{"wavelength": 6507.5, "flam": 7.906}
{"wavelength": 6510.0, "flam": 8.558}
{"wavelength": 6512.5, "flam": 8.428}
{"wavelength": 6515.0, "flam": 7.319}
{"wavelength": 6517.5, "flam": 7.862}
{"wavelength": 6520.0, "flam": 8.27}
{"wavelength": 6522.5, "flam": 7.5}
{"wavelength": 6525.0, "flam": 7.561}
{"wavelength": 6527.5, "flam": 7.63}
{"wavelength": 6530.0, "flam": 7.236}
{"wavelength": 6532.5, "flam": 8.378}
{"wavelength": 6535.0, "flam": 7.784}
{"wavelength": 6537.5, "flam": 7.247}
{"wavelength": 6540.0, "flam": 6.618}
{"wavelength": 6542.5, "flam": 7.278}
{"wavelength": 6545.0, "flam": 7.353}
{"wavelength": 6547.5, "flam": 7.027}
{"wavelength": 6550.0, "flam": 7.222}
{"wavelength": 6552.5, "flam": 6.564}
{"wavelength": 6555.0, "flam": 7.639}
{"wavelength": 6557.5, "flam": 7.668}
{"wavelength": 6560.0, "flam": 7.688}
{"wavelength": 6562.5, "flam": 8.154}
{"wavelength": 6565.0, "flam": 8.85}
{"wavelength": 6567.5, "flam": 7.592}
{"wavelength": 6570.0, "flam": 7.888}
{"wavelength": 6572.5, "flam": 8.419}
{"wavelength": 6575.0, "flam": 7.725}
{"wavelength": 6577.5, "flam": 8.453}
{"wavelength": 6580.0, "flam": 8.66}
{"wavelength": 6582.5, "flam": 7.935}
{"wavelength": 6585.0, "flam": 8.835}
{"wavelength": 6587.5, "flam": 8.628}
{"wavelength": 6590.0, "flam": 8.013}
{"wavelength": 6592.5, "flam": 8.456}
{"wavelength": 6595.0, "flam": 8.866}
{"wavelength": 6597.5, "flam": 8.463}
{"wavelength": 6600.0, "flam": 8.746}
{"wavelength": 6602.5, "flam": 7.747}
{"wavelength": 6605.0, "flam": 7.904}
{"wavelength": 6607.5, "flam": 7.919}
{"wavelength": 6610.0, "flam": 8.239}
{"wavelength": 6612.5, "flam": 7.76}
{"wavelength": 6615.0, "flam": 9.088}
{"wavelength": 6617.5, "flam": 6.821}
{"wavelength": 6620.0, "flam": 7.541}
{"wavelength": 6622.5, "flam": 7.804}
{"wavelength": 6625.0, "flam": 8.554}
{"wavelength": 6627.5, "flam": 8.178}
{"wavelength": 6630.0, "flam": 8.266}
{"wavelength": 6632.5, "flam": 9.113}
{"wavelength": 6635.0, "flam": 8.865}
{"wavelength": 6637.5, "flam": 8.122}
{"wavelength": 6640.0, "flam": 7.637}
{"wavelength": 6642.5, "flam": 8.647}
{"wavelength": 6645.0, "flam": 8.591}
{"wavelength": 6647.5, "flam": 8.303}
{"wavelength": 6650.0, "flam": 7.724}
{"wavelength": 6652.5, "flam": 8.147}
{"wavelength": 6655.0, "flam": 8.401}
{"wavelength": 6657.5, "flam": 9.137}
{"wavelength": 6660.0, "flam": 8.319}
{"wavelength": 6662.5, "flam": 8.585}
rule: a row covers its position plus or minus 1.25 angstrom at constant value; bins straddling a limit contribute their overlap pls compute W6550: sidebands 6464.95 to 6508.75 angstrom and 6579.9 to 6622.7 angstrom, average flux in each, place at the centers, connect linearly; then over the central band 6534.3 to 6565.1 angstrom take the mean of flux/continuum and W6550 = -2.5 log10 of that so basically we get 0.11 mag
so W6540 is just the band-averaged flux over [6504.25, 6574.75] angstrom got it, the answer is 7.71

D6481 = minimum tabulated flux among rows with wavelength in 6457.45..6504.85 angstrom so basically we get 7.582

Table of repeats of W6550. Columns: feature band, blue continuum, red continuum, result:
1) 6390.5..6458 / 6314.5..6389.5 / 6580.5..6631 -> 0.01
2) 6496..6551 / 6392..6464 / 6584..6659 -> 0.05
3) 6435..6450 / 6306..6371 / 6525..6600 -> -0.03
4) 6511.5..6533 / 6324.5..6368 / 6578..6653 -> 0.04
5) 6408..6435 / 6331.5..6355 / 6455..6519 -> 0.05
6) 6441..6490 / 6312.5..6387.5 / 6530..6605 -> -0.04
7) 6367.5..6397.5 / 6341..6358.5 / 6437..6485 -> 0.00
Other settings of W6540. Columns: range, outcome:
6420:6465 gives 7.97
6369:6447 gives 7.88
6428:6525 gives 8.06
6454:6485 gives 8.23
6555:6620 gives 8.16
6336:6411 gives 7.88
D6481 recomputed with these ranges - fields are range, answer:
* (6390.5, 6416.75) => 6.773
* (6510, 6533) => 7.236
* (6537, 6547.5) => 6.618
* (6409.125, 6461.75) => 6.931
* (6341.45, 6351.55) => 7.348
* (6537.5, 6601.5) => 6.564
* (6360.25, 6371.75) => 7.645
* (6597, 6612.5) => 7.747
